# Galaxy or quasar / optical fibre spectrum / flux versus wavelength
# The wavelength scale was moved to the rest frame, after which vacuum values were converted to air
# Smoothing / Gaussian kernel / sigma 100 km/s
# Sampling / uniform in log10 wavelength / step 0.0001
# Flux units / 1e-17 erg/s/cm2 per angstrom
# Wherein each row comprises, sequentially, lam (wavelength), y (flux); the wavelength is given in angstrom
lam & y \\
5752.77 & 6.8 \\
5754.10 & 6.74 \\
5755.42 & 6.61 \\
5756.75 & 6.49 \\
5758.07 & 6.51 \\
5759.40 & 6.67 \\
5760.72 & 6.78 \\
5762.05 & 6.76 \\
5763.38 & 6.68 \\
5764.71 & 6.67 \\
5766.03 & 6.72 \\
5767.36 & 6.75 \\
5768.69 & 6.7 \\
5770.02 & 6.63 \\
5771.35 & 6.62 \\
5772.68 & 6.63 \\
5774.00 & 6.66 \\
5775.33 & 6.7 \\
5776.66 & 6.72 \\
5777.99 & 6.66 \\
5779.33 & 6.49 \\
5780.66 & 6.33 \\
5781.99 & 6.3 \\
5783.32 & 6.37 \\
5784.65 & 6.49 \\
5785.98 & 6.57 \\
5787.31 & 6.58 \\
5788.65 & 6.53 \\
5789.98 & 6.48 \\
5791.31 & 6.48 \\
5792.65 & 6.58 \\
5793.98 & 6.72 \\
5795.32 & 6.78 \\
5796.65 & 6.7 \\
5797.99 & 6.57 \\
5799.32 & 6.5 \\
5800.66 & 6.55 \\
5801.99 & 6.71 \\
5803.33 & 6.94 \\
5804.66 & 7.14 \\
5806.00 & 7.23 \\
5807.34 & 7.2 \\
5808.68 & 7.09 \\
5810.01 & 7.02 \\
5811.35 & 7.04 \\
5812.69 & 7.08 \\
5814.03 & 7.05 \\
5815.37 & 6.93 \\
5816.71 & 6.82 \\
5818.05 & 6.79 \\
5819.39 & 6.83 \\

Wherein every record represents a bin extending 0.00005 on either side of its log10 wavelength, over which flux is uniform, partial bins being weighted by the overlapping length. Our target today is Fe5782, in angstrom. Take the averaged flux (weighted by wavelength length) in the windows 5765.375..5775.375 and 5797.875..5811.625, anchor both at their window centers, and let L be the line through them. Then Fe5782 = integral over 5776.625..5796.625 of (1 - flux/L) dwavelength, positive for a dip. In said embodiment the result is 0.7 angstrom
